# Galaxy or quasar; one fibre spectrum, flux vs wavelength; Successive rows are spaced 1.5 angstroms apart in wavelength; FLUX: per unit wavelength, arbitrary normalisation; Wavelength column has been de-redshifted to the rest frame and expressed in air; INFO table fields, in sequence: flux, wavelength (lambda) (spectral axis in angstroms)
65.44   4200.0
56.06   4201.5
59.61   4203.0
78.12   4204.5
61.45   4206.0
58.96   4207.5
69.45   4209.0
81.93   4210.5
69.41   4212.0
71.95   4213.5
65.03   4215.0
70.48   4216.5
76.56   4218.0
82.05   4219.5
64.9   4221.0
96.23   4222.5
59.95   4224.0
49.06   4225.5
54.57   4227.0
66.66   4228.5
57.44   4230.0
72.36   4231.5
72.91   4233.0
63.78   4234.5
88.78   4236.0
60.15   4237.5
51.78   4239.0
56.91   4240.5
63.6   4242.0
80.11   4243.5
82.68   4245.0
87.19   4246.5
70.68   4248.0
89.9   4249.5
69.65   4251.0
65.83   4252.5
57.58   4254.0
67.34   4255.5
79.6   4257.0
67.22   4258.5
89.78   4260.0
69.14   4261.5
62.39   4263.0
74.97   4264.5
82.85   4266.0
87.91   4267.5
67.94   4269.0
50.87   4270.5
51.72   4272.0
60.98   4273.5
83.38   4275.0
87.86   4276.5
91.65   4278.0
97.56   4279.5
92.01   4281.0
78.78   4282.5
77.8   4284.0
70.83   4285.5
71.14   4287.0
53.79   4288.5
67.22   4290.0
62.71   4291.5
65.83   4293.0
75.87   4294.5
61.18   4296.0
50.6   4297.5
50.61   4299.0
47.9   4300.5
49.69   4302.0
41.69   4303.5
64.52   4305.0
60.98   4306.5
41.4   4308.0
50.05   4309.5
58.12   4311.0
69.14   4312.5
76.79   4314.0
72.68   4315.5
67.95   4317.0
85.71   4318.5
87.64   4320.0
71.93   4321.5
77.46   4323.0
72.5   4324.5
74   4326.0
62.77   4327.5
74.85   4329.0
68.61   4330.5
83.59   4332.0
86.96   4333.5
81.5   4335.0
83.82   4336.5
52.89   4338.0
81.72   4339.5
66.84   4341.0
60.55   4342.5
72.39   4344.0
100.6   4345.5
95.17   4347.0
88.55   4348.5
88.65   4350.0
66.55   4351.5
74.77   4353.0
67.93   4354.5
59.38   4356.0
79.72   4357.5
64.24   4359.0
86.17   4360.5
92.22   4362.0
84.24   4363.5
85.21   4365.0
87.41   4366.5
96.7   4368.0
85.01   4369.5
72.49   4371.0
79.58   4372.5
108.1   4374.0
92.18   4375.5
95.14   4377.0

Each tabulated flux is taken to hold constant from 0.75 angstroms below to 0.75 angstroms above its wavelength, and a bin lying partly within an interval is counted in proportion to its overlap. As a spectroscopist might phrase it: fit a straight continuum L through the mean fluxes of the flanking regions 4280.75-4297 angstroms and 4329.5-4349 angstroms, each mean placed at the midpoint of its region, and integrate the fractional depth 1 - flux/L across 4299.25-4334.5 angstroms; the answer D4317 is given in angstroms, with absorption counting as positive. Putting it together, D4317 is 3.6 angstroms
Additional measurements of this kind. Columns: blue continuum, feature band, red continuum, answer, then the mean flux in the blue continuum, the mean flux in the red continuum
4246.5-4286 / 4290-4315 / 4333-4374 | 6.06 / 75.1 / 79.8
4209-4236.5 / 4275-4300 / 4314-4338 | 0.48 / 70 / 76.1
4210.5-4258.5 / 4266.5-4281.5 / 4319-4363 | -0.93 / 70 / 76.8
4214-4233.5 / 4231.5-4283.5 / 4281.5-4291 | -3.20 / 68.3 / 70.3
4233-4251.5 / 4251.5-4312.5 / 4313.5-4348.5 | 5.64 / 72.2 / 76.7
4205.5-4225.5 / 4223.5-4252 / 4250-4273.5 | 0.72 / 70.7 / 69.6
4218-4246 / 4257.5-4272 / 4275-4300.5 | -0.25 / 68.4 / 71.8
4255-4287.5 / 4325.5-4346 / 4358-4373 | 1.56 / 75.7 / 83.3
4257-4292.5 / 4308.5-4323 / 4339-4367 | 1.08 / 74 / 79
